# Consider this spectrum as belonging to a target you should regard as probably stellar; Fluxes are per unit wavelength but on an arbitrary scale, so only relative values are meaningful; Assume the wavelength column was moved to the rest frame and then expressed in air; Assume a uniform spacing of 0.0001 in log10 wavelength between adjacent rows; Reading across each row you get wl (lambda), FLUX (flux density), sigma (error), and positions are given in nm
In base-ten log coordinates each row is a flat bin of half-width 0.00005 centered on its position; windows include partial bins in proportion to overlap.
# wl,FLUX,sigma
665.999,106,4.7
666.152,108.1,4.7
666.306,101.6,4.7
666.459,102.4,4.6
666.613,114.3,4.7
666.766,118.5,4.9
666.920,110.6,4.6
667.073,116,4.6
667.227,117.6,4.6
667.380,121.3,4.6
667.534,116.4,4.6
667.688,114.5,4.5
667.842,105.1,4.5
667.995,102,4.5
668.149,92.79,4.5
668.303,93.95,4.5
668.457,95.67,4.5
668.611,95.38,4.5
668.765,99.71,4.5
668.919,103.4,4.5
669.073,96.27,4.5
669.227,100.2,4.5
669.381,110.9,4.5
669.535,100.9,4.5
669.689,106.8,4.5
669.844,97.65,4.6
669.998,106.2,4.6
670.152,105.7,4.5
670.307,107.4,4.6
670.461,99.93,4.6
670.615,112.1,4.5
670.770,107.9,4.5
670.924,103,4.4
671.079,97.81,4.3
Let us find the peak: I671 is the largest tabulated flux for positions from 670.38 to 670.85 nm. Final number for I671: 112.1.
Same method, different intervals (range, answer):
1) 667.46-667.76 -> 116.4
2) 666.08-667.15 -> 118.5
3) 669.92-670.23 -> 106.2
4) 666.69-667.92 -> 121.3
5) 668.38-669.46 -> 110.9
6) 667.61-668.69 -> 114.5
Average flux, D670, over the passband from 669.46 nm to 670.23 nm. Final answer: 103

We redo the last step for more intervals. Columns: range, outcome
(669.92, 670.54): 105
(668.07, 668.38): 93.3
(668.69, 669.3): 99.9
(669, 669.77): 103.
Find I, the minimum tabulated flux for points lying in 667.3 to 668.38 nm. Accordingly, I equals 92.79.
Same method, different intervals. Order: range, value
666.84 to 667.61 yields 110.6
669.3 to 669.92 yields 97.65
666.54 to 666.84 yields 114.3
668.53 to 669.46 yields 95.38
